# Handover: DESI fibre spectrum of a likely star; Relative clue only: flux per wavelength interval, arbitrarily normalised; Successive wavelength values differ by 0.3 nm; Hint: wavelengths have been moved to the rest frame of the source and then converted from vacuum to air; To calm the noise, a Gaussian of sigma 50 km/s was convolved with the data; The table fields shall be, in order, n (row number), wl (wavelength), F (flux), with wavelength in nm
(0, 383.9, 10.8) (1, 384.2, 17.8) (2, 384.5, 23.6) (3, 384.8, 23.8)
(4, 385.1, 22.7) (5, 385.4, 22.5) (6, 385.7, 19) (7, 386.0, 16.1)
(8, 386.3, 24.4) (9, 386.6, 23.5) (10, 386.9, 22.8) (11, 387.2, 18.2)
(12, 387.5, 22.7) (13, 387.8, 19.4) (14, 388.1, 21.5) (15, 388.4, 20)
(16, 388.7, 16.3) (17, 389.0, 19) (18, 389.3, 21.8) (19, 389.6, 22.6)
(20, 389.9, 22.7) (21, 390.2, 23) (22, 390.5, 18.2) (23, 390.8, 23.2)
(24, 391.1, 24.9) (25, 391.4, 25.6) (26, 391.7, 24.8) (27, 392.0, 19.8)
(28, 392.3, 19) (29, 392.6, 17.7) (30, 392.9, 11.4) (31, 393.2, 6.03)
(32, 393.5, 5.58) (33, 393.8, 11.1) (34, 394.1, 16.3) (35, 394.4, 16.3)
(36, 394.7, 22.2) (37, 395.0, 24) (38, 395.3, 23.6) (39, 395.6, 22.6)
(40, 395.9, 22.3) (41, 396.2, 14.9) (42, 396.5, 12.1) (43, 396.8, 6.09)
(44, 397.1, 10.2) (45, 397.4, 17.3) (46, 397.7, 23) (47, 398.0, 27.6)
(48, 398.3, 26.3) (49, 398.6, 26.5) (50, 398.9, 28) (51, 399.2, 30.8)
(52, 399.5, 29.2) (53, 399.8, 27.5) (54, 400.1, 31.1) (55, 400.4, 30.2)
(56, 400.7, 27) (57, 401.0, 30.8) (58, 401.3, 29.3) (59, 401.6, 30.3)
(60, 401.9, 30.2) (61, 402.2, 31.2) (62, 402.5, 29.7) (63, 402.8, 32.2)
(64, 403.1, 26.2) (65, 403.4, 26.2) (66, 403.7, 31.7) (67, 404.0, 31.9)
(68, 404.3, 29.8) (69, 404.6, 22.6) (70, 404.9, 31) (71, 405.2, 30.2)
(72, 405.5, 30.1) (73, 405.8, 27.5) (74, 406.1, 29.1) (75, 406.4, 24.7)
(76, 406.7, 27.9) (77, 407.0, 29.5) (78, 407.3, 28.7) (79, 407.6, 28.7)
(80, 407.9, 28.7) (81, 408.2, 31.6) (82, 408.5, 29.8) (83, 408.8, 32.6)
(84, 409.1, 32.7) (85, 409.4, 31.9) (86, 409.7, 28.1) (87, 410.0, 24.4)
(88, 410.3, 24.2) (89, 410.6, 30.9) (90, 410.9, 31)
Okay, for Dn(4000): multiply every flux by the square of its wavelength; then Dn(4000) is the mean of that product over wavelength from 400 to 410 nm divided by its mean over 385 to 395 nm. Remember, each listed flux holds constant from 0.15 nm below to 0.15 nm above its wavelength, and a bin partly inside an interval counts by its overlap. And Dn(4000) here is 1.63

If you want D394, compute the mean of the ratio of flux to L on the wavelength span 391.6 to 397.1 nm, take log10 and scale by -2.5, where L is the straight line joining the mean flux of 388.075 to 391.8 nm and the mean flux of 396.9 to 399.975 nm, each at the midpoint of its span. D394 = 0.39 mag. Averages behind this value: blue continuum 21.8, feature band 16.2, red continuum 24.4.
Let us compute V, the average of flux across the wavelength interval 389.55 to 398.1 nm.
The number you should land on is 18.3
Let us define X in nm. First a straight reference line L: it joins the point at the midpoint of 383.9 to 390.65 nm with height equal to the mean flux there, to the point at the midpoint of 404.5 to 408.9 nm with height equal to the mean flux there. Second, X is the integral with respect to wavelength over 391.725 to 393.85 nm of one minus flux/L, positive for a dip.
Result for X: 0.85 nm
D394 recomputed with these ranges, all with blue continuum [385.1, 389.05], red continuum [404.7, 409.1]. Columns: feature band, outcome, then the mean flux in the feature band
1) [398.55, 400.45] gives -0.12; 29.1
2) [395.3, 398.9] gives 0.27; 19.6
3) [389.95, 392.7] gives 0.02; 21.9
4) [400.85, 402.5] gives -0.12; 30.3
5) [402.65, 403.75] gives -0.04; 28.8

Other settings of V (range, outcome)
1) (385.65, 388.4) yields 20.9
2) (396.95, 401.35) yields 26.3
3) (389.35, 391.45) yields 22.7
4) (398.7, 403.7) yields 29.4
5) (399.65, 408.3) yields 29.1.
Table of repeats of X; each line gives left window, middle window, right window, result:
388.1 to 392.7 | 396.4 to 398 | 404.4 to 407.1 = 0.61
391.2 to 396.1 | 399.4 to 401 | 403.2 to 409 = -0.36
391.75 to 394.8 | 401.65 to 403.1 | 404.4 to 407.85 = -0.36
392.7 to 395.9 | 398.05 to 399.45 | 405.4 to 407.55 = -0.50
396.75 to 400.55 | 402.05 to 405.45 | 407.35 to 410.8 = -0.30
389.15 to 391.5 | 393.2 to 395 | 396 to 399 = 0.55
